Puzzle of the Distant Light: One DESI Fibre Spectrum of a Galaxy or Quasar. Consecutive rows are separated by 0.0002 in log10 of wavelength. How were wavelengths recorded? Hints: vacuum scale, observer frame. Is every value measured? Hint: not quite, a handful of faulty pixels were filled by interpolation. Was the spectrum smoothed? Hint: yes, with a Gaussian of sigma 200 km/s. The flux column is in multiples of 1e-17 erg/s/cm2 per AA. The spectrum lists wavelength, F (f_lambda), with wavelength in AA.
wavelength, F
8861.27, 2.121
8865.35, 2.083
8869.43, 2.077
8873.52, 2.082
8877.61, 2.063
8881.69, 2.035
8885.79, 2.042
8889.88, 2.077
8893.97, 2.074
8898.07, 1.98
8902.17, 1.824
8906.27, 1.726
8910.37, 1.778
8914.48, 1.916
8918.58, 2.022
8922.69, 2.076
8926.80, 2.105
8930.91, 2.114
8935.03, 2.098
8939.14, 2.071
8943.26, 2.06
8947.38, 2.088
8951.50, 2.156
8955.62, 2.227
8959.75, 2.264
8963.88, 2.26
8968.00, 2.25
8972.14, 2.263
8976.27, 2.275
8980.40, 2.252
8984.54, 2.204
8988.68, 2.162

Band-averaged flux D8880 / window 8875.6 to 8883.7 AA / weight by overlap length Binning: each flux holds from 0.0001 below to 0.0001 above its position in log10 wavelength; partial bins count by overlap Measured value 2.05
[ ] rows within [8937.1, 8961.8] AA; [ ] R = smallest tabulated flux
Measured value 2.06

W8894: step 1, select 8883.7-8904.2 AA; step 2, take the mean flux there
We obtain 2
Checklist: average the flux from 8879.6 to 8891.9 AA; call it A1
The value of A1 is 2.05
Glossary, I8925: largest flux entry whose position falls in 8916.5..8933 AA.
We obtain 2.114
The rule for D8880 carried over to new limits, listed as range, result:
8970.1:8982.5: 2.26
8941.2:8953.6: 2.1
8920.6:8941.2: 2.09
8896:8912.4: 1.83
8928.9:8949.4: 2.09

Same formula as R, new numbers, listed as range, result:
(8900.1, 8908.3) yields 1.726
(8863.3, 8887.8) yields 2.035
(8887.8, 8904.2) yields 1.824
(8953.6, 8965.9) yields 2.227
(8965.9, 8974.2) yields 2.25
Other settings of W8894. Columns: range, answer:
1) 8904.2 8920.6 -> 1.86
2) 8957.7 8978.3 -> 2.26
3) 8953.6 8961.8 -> 2.24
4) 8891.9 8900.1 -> 2.03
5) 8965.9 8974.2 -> 2.26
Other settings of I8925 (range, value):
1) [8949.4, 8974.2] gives 2.264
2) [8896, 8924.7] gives 2.076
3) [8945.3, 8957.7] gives 2.227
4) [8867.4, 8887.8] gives 2.082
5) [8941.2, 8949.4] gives 2.088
